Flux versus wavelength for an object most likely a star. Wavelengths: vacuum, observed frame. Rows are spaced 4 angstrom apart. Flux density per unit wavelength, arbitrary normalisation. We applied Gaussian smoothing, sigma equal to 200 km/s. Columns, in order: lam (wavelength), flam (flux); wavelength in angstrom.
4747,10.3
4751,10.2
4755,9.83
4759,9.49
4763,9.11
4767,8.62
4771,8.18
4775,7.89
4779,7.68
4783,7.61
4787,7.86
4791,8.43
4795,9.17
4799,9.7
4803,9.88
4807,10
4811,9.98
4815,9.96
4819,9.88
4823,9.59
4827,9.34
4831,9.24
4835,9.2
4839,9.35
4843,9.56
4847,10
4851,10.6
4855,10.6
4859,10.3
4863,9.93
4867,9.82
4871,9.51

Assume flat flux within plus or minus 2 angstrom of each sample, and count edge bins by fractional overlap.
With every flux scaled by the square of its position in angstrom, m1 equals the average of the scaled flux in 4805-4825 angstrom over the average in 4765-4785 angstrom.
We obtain 1.26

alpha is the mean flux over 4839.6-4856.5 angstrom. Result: 10.1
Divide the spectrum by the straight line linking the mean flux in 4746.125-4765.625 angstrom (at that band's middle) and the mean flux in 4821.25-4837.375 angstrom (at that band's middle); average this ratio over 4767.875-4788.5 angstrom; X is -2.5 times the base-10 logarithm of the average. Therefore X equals 0.21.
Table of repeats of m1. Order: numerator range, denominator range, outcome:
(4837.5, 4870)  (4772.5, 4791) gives 1.32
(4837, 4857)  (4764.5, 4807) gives 1.20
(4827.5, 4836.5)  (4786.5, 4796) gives 1.10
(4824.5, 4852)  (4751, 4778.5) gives 1.11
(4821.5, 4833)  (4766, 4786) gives 1.20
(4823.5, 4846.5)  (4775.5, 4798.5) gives 1.16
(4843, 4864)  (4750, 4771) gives 1.14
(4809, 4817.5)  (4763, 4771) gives 1.18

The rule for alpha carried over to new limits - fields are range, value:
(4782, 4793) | 8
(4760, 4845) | 9.06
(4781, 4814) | 9.11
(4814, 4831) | 9.62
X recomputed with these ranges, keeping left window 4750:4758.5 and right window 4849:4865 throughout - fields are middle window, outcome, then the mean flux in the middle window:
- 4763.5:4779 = 0.207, 8.24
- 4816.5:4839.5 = 0.086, 9.45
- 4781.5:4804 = 0.153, 8.75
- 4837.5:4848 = 0.074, 9.62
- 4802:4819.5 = 0.022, 9.95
